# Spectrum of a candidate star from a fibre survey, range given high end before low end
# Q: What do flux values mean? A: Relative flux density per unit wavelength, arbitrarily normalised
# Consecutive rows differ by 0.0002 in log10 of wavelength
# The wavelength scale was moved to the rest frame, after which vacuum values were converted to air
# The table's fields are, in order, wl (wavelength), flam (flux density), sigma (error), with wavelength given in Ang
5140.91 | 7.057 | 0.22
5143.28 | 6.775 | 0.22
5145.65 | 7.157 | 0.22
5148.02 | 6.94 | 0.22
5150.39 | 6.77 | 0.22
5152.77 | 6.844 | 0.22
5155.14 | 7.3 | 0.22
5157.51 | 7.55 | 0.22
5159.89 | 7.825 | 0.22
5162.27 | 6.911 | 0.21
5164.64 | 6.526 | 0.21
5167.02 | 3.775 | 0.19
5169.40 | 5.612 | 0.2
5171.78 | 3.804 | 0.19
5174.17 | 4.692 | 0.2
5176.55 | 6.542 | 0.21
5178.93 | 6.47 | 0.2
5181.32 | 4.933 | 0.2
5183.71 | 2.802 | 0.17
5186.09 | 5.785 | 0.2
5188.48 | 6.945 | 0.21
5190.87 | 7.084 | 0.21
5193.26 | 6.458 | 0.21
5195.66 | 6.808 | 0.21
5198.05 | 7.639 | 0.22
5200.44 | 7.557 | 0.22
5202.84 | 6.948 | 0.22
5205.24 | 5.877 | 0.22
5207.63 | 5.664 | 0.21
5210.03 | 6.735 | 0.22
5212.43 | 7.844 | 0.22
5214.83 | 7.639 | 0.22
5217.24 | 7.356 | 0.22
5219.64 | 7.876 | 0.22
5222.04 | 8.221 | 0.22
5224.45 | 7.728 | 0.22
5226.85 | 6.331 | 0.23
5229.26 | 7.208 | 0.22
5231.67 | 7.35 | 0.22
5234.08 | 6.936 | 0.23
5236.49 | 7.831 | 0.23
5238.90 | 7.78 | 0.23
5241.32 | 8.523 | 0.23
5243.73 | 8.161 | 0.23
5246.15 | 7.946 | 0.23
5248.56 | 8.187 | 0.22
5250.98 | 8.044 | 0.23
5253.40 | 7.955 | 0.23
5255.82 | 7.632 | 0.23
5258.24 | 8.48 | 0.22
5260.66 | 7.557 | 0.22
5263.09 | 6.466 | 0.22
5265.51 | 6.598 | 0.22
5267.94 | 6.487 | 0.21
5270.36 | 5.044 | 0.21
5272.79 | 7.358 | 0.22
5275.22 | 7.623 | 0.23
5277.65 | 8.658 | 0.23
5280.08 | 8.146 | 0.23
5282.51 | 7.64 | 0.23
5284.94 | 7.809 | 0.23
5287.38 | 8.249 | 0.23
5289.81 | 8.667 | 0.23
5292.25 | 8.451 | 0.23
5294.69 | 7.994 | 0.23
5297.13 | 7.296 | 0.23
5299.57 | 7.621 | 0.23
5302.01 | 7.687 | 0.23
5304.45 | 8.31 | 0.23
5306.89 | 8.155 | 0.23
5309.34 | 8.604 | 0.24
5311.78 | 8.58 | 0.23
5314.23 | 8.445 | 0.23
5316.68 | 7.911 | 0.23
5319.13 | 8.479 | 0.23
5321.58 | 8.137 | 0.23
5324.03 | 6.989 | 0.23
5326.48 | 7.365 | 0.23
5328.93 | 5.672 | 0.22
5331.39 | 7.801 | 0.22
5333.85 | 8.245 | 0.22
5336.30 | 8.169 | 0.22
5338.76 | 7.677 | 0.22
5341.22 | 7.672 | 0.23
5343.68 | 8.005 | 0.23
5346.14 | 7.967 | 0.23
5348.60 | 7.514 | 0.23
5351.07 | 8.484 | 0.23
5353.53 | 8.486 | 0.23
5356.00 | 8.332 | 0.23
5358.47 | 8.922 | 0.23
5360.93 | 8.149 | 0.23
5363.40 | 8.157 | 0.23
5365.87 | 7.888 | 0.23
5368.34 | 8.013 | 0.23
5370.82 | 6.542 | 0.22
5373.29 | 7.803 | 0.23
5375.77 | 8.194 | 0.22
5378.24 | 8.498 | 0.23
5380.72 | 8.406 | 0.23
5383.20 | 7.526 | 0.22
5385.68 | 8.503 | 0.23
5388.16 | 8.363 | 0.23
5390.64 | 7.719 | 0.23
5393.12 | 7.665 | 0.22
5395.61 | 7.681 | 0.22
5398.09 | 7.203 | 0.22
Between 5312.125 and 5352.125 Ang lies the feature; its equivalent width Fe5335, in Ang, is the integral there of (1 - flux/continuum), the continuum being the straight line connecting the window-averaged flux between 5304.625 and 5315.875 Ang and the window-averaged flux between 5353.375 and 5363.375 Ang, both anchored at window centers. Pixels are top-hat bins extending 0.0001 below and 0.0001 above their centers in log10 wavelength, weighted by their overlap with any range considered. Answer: 3.0 Ang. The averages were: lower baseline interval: 8.41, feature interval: 7.8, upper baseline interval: 8.43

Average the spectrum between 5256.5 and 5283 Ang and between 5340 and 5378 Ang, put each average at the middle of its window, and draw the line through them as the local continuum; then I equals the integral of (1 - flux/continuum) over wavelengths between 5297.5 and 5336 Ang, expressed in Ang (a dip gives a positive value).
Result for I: -0.98 Ang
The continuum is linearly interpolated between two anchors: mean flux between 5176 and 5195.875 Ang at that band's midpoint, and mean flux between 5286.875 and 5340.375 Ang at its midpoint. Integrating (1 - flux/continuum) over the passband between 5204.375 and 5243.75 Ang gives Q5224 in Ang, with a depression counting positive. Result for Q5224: -5.0 Ang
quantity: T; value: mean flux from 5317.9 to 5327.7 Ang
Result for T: 7.74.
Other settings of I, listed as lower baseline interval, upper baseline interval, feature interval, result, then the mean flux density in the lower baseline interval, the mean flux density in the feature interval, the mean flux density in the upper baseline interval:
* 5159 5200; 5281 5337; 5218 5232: -1.7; 5.94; 7.46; 7.92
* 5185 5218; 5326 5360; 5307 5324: -1.2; 6.88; 8.25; 7.89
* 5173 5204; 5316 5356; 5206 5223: -2.1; 6.21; 7.29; 7.8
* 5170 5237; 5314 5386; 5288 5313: -2.2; 6.59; 8.14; 7.92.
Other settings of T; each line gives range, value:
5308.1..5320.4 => 8.4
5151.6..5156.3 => 7.08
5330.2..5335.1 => 8.03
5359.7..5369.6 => 8.05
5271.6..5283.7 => 7.89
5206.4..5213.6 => 6.74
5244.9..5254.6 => 8.03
